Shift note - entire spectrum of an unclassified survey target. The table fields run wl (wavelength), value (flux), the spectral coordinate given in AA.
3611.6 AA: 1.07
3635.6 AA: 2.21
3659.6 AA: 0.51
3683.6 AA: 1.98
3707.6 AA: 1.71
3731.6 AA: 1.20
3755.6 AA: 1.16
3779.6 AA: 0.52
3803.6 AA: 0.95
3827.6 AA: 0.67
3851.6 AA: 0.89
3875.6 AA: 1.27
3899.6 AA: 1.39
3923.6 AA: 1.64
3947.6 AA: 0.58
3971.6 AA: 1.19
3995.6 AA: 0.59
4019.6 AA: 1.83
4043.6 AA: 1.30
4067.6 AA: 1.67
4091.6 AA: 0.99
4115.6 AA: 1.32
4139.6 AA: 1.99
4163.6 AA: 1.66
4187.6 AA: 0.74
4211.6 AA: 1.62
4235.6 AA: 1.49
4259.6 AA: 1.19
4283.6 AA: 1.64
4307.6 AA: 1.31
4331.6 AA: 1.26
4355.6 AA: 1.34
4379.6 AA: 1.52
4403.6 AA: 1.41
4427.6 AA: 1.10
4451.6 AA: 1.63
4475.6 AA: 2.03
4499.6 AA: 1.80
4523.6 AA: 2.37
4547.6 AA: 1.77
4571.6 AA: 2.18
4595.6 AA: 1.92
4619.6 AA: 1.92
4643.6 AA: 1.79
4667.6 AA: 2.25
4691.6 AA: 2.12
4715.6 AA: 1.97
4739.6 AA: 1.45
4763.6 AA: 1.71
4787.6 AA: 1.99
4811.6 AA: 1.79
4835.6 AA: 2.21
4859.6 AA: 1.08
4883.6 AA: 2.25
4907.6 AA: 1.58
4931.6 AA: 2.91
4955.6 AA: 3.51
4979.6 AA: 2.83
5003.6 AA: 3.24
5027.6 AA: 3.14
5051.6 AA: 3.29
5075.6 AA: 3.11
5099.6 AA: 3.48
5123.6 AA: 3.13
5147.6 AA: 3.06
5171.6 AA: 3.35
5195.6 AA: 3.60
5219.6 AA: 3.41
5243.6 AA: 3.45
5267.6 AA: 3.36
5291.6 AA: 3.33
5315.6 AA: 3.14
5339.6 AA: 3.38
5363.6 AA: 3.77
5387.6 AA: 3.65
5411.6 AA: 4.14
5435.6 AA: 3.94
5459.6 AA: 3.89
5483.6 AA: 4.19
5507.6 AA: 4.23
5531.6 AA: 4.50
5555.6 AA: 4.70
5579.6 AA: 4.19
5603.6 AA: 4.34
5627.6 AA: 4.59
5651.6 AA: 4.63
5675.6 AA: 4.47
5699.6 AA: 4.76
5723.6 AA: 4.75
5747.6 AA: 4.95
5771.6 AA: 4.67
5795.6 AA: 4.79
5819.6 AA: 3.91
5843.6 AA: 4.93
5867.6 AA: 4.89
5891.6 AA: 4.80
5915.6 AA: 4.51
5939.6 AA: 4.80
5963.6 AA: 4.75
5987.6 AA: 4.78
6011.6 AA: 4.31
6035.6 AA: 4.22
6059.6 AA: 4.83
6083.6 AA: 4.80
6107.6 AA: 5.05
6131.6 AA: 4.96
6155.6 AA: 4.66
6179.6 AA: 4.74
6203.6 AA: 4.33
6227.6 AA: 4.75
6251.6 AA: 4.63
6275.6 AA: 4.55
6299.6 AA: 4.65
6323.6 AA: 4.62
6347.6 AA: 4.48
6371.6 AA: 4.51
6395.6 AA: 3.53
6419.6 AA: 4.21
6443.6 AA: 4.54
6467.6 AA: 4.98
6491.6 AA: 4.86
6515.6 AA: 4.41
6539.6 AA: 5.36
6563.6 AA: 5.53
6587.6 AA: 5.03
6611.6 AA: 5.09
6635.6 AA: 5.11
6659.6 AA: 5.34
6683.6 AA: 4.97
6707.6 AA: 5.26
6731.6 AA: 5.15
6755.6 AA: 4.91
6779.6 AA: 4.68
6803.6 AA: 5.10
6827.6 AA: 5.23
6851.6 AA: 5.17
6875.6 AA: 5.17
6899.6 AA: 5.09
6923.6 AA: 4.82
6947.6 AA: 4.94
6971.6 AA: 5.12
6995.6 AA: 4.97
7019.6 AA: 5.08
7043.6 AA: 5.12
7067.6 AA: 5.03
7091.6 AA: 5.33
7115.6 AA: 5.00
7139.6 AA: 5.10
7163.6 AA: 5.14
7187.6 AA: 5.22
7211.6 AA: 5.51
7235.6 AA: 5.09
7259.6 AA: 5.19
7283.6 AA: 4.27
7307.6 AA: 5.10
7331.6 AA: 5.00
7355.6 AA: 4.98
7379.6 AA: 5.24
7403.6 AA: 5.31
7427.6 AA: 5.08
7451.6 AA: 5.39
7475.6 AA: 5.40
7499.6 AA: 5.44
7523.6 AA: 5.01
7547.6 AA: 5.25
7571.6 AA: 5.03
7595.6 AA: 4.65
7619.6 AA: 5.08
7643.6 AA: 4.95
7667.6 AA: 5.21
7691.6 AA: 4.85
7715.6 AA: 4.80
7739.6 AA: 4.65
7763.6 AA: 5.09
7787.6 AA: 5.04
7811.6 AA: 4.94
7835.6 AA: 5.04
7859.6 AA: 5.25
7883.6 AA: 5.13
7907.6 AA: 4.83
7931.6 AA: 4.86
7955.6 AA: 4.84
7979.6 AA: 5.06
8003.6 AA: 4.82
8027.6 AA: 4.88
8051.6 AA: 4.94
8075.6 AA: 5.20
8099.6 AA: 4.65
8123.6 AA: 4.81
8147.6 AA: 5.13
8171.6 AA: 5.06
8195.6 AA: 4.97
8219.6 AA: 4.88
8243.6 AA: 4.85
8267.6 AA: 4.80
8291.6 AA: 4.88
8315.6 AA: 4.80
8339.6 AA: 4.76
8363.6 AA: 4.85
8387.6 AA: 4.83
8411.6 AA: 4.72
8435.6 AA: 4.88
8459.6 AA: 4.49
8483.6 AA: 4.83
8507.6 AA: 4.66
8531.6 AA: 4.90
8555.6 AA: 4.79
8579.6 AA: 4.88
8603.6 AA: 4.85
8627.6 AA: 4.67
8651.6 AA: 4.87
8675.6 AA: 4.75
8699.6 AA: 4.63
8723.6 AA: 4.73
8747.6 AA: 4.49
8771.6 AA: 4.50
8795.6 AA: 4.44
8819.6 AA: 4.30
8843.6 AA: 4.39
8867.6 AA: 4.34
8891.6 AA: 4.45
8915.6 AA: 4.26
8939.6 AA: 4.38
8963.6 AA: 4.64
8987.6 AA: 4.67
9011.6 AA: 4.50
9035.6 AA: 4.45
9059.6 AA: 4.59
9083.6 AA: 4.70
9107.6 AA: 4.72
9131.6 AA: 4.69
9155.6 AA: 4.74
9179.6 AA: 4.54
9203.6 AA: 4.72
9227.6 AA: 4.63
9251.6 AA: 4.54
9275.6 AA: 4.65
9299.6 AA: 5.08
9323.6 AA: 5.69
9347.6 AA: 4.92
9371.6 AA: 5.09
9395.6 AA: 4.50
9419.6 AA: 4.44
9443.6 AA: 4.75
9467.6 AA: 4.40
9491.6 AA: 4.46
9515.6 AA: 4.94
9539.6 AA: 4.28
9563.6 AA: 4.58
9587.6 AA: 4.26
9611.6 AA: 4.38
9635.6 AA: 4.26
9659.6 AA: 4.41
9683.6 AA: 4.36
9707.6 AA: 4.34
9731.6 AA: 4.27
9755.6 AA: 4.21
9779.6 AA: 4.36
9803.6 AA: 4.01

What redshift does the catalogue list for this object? 0.24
